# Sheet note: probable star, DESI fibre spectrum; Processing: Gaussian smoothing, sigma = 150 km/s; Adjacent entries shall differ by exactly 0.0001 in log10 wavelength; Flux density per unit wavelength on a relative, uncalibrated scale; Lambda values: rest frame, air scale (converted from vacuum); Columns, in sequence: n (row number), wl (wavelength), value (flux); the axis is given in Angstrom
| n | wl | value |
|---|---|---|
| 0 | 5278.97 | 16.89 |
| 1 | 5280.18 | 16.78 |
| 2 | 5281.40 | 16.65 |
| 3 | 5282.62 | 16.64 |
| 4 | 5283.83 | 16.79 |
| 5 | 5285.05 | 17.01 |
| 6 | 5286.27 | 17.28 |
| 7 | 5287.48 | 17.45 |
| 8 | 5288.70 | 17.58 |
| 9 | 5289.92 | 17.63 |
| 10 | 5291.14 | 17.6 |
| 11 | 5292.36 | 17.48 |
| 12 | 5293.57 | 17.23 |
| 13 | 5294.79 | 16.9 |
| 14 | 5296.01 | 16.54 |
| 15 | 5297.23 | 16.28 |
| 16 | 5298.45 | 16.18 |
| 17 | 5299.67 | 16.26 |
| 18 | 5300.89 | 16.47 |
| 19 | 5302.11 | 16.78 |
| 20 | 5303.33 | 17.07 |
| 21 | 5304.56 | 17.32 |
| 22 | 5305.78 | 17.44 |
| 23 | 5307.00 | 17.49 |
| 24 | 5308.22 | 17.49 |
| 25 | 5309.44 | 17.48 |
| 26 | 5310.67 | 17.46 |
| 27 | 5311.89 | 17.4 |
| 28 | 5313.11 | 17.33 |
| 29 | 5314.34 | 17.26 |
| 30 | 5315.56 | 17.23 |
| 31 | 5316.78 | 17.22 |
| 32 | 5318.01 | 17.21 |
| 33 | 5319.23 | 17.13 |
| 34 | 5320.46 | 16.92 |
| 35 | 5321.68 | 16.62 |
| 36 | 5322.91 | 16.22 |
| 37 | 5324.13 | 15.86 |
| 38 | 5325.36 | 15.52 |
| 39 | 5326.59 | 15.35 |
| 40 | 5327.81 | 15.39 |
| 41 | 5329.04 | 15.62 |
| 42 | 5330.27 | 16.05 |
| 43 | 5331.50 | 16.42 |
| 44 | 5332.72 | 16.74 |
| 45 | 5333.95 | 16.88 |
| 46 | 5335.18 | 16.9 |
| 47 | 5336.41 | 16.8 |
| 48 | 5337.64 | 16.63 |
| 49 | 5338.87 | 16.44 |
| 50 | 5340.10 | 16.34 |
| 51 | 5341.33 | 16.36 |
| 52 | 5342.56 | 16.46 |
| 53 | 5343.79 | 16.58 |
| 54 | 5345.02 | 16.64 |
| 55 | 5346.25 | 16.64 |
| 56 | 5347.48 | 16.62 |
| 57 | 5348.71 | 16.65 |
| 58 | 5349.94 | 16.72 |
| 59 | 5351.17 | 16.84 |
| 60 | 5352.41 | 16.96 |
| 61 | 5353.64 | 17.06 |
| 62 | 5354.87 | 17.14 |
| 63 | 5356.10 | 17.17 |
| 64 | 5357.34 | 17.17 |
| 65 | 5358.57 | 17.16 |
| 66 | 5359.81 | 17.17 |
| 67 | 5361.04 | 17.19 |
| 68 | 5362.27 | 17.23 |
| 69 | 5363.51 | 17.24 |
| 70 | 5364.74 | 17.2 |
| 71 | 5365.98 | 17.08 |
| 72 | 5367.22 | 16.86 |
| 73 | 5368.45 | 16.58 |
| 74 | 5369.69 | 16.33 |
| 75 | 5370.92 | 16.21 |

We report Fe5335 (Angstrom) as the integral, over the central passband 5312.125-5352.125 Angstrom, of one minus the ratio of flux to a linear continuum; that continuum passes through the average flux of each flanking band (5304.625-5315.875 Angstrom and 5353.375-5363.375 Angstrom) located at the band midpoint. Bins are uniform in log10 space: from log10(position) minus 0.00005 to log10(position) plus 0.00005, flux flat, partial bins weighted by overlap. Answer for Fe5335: 1.7 Angstrom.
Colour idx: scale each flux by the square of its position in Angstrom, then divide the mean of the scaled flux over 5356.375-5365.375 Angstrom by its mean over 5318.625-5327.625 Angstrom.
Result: 1.1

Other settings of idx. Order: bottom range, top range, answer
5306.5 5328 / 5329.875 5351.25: 0.99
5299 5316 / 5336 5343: 0.97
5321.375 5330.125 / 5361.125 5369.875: 1.09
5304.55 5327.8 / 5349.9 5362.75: 1.03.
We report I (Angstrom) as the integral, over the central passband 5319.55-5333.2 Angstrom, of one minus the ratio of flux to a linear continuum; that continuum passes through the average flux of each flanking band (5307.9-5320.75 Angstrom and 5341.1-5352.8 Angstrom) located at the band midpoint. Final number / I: 0.78 Angstrom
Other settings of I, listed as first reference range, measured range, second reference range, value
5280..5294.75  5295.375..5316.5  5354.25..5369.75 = 0.1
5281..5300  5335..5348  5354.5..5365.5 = 0.4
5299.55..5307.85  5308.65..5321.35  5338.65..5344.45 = -0.3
